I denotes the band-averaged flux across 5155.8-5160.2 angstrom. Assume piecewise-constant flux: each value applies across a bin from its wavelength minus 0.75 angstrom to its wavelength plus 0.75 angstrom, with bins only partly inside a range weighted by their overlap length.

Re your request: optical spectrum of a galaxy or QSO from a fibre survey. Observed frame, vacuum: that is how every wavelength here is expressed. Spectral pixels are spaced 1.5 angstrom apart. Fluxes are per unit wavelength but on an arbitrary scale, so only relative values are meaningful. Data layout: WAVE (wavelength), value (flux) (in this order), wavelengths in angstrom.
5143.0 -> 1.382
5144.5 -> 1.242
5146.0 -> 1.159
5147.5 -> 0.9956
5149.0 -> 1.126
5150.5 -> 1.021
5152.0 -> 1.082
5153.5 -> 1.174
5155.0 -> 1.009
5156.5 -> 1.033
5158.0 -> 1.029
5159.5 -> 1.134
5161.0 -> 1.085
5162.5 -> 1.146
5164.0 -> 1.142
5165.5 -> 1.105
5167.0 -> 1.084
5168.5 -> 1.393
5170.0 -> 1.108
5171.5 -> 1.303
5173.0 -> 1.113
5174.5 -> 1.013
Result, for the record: 1.06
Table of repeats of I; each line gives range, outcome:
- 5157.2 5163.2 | 1.1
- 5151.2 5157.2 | 1.07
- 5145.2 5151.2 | 1.08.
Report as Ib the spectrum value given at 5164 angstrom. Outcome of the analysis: 1.142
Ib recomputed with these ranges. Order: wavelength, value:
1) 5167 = 1.084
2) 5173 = 1.113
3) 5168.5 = 1.393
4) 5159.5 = 1.134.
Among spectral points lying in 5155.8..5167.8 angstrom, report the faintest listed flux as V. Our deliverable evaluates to 1.029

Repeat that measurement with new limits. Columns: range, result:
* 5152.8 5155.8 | 1.009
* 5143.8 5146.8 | 1.159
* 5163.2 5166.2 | 1.105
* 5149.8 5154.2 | 1.021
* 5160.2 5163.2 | 1.085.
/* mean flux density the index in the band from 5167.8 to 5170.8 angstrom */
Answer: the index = 1.25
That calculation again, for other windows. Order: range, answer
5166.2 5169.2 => 1.23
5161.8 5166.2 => 1.13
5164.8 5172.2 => 1.2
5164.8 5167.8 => 1.1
